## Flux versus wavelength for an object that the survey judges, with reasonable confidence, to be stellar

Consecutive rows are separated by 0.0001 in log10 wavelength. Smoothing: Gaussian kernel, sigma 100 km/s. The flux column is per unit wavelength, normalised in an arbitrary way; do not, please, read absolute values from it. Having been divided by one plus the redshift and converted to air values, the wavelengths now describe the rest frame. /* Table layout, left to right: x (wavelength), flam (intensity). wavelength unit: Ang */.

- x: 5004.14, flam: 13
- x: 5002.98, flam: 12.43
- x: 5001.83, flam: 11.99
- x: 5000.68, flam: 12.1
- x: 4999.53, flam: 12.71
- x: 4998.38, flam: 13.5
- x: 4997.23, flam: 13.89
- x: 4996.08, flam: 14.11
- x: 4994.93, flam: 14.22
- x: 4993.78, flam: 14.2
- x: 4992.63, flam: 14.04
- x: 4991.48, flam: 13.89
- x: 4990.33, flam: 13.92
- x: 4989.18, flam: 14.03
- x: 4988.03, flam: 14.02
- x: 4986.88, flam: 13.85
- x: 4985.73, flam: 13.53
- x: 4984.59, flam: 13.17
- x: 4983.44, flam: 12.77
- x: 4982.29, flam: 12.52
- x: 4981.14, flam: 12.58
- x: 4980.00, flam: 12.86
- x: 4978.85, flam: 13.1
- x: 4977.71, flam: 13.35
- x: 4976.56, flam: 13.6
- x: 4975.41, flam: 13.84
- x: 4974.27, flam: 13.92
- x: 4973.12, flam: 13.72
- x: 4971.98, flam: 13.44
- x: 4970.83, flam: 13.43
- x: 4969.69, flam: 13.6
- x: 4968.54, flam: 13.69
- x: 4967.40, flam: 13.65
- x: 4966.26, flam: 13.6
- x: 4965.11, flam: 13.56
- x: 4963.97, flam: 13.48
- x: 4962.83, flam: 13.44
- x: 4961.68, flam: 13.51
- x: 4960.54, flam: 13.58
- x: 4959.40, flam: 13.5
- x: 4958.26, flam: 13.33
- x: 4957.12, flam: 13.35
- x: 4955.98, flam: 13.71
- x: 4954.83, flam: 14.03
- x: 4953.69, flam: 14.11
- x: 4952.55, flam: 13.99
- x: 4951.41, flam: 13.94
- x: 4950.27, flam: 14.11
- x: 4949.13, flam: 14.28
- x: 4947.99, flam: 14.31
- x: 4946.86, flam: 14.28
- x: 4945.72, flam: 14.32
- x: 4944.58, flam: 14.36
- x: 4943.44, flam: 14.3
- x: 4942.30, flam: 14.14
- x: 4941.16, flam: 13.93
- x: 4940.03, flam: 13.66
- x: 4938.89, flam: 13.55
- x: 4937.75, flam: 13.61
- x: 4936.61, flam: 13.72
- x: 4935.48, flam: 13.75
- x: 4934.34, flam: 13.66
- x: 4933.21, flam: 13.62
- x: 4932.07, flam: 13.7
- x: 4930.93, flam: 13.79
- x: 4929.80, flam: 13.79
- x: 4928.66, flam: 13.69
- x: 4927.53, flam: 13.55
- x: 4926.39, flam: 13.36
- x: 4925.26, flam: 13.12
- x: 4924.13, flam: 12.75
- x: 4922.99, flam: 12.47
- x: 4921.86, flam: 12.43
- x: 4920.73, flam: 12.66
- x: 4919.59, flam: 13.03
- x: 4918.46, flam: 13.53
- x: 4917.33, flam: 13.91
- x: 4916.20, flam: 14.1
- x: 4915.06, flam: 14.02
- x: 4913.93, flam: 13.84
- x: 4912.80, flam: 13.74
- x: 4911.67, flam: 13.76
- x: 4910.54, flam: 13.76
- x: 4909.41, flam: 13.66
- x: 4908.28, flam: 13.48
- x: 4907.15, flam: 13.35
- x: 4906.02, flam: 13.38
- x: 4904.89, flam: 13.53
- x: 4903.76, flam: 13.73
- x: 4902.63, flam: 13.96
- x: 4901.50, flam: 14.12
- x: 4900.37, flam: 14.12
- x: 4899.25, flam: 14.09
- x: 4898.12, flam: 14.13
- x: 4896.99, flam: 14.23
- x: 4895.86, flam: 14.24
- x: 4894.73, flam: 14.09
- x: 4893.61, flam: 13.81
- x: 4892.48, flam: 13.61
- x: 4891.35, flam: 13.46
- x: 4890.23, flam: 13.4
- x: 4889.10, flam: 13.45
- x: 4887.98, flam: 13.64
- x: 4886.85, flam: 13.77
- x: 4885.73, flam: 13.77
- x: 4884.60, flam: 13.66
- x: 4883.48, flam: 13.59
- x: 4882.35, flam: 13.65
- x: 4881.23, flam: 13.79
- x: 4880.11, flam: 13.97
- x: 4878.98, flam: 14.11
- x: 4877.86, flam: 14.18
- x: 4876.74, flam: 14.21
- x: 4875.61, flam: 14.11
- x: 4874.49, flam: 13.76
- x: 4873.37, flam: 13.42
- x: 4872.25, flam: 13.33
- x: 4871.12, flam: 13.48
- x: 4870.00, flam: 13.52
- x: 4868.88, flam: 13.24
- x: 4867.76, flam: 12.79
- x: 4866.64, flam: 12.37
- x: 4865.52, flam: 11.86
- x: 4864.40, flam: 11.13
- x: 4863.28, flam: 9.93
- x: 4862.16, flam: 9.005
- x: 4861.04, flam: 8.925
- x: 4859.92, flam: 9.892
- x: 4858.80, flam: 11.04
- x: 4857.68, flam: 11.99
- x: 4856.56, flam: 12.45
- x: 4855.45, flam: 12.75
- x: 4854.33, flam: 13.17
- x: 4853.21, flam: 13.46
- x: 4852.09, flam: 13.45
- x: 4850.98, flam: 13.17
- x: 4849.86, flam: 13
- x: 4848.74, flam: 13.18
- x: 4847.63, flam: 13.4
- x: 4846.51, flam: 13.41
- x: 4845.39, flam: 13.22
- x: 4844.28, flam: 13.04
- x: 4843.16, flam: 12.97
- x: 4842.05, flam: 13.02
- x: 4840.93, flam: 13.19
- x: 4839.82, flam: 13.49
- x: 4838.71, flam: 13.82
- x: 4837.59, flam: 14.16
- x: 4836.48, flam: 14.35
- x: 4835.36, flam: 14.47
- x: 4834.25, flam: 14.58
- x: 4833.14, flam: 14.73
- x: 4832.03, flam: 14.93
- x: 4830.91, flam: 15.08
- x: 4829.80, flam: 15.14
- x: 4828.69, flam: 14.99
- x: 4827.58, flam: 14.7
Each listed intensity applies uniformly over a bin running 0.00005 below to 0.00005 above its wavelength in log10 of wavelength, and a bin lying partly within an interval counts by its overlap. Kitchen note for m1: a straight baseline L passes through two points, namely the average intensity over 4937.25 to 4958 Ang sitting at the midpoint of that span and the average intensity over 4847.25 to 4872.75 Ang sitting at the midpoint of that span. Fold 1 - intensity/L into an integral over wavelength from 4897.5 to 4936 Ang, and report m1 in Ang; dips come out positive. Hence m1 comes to -0.7 Ang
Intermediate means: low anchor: 12.2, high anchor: 14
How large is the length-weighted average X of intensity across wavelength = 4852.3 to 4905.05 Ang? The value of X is 13.1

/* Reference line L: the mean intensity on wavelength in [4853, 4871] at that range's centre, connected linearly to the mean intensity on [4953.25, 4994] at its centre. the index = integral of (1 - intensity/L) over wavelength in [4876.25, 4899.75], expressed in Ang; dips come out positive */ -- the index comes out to -3.3 Ang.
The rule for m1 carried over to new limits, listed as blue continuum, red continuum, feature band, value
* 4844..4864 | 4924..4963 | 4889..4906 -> -1.2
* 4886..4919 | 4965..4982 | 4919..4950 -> 0.0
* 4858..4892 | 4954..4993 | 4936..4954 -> -1.0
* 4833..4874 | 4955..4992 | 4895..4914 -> -1.1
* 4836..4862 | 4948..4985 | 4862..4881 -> -0.1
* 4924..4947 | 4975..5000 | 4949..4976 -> -0.1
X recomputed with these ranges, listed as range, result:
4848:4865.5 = 11.8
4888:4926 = 13.6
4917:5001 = 13.6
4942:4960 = 14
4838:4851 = 13.3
